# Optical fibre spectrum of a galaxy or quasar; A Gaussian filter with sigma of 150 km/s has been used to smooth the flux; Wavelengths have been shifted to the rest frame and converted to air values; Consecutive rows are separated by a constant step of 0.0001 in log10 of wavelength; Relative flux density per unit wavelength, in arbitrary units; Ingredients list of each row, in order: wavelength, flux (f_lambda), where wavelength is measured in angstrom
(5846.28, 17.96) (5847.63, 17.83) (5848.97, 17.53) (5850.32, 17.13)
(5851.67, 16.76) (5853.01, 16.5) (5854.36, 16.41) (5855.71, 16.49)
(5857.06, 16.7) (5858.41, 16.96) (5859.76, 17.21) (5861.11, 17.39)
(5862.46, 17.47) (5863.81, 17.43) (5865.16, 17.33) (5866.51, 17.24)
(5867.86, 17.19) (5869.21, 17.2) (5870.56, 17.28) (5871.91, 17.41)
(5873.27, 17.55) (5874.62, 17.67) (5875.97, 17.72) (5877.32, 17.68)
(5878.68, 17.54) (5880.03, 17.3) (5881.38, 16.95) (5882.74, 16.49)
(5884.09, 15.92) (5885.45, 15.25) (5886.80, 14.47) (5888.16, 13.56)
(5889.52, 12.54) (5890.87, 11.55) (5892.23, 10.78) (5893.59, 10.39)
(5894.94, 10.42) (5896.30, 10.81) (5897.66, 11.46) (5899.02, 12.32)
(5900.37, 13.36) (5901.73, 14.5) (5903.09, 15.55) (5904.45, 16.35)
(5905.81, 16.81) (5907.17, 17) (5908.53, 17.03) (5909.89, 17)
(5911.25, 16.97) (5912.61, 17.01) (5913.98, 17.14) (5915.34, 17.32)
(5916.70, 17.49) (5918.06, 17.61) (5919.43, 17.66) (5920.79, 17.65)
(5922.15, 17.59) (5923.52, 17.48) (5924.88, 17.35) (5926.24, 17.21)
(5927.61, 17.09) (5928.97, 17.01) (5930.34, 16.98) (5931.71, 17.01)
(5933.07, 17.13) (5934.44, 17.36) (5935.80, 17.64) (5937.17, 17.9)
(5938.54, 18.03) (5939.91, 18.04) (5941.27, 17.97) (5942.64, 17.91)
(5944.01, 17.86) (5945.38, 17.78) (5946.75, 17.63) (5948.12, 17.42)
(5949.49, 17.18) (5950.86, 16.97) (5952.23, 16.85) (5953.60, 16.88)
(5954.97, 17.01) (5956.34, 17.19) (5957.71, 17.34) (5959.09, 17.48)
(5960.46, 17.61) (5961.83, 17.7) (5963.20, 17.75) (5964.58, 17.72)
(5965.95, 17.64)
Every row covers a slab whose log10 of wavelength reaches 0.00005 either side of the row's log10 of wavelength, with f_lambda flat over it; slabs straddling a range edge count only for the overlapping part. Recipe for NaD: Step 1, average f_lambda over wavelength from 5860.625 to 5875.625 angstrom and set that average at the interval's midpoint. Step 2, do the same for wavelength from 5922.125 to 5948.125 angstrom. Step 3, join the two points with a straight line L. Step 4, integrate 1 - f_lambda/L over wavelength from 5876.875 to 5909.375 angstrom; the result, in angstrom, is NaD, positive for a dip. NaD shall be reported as 5.6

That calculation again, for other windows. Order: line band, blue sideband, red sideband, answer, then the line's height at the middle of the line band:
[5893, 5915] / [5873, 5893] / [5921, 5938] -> 2.22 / 16.3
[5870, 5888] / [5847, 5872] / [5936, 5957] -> 0.47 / 17.2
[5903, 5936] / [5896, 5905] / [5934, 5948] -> -3.54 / 15.5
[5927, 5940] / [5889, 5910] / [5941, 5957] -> -0.98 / 16.2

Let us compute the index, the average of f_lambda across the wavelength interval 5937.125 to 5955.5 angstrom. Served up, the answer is 17.5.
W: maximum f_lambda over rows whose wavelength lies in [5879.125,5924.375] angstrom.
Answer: 17.66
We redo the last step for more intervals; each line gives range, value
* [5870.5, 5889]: 17.72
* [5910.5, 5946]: 18.04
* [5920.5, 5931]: 17.65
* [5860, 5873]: 17.47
